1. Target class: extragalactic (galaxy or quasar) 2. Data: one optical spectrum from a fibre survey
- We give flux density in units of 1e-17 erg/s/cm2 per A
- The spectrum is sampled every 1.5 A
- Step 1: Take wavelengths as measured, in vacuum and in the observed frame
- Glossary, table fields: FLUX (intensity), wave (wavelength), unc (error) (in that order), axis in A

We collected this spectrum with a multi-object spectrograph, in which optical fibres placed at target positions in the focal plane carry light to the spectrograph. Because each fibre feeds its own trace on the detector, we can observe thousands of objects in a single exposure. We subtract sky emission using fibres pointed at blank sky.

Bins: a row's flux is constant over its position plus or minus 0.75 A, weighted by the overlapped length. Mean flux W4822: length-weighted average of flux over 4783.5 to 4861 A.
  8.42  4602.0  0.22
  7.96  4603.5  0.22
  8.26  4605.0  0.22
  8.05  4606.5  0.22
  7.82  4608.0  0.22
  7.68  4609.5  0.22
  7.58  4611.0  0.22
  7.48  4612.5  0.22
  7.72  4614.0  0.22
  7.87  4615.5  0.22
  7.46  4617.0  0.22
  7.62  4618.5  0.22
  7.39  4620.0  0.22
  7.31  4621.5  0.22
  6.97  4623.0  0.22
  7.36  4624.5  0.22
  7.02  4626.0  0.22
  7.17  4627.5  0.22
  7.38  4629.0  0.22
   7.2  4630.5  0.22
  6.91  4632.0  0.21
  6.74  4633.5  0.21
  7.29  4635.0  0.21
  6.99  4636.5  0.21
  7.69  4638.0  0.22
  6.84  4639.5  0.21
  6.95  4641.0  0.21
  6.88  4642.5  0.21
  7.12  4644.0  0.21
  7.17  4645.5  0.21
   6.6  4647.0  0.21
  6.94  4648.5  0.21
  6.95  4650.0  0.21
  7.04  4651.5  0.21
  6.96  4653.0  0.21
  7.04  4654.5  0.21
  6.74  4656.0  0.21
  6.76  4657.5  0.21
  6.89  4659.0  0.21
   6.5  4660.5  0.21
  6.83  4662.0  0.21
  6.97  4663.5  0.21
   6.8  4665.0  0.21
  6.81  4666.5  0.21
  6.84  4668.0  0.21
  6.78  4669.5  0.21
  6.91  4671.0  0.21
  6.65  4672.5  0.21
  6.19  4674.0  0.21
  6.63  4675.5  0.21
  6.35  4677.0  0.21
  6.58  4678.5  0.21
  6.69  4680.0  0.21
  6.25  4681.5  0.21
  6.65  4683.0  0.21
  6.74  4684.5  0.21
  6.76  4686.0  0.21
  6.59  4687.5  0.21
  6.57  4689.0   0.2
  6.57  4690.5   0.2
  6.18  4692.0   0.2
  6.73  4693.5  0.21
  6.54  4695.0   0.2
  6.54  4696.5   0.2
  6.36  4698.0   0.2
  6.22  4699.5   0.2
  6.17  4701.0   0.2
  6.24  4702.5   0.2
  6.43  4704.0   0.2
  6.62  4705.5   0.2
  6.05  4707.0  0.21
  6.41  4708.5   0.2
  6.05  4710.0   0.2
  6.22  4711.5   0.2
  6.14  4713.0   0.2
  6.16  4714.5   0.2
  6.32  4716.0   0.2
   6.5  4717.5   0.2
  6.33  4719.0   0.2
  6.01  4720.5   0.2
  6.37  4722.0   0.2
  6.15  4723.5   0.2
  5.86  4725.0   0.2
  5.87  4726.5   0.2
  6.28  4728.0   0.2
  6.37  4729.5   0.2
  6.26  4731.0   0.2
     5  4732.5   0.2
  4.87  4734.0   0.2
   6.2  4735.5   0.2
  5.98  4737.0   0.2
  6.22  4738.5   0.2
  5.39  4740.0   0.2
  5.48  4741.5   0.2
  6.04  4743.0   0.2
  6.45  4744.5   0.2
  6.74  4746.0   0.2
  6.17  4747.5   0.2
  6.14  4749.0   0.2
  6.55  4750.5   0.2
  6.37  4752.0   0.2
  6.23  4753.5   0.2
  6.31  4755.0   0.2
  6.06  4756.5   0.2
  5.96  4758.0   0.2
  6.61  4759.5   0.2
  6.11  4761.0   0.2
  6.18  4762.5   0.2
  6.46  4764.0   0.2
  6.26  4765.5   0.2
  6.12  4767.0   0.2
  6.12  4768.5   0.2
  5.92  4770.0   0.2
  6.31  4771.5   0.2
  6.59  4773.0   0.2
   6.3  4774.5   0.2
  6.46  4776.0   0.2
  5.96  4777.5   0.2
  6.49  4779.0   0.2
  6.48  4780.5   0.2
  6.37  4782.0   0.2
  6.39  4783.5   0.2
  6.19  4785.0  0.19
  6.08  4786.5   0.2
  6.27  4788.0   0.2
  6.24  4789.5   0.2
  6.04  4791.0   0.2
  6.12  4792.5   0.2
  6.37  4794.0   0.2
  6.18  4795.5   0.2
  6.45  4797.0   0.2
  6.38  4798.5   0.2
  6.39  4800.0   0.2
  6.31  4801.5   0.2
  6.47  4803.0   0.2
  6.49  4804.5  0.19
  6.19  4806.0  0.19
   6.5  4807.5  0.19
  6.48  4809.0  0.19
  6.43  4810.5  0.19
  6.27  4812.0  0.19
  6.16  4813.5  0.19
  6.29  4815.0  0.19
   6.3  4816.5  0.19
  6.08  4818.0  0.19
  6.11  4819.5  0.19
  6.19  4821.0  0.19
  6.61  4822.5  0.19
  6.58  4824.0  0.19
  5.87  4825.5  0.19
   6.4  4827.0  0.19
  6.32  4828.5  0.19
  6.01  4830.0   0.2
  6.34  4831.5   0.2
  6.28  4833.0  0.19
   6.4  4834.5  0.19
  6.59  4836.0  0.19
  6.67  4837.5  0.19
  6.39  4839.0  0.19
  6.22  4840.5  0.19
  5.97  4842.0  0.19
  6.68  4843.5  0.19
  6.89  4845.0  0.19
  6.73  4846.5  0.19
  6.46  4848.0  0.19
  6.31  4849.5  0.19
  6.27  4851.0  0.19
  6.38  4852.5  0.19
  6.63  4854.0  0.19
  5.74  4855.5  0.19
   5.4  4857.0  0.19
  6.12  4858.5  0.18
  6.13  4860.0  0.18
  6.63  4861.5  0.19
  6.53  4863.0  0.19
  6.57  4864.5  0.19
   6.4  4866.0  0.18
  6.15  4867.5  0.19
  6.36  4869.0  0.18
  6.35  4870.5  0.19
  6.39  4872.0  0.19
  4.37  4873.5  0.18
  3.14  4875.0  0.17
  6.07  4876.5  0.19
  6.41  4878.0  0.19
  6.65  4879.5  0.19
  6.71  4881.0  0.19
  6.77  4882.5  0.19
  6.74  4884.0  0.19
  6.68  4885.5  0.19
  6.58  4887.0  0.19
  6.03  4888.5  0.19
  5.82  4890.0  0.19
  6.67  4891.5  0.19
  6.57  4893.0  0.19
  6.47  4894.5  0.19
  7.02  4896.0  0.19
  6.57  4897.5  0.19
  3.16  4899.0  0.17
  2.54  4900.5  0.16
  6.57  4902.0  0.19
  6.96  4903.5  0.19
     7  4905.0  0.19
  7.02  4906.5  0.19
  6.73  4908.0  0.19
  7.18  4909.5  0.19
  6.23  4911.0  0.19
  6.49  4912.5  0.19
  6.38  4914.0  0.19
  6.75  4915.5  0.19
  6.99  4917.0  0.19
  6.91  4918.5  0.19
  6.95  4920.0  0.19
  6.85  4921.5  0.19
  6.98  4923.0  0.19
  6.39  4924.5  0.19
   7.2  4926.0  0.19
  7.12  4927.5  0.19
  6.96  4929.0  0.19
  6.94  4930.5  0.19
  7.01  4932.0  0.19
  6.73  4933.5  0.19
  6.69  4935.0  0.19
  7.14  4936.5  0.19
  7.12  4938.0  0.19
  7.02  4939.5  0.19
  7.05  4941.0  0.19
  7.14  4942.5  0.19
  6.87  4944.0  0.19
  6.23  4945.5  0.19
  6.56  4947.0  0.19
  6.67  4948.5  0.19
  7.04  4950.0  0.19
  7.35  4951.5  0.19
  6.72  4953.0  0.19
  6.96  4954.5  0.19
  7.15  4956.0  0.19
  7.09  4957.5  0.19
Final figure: 6.3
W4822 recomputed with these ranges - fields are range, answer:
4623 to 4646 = 7.11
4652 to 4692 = 6.69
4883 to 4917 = 6.3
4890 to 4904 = 5.82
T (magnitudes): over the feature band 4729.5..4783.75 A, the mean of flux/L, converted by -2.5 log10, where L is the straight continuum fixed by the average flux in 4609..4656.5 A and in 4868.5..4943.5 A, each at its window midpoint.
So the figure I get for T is 0.12 mag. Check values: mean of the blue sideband 7.19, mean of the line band 6.15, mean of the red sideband 6.45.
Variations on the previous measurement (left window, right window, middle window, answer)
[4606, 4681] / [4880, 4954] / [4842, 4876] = 0.10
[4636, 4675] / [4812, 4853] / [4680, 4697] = 0.04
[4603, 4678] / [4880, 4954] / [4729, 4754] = 0.15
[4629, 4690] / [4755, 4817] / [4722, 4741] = 0.11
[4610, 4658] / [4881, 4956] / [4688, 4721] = 0.11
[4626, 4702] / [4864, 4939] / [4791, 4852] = 0.03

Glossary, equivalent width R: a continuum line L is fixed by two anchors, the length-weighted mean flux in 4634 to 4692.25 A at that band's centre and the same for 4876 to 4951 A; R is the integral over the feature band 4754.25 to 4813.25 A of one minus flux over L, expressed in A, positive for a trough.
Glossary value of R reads 3.6 A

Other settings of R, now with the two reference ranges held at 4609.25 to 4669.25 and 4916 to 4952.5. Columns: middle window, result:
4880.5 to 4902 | 2.80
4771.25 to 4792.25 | 2.15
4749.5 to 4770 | 2.28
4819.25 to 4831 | 1.20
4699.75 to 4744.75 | 6.20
